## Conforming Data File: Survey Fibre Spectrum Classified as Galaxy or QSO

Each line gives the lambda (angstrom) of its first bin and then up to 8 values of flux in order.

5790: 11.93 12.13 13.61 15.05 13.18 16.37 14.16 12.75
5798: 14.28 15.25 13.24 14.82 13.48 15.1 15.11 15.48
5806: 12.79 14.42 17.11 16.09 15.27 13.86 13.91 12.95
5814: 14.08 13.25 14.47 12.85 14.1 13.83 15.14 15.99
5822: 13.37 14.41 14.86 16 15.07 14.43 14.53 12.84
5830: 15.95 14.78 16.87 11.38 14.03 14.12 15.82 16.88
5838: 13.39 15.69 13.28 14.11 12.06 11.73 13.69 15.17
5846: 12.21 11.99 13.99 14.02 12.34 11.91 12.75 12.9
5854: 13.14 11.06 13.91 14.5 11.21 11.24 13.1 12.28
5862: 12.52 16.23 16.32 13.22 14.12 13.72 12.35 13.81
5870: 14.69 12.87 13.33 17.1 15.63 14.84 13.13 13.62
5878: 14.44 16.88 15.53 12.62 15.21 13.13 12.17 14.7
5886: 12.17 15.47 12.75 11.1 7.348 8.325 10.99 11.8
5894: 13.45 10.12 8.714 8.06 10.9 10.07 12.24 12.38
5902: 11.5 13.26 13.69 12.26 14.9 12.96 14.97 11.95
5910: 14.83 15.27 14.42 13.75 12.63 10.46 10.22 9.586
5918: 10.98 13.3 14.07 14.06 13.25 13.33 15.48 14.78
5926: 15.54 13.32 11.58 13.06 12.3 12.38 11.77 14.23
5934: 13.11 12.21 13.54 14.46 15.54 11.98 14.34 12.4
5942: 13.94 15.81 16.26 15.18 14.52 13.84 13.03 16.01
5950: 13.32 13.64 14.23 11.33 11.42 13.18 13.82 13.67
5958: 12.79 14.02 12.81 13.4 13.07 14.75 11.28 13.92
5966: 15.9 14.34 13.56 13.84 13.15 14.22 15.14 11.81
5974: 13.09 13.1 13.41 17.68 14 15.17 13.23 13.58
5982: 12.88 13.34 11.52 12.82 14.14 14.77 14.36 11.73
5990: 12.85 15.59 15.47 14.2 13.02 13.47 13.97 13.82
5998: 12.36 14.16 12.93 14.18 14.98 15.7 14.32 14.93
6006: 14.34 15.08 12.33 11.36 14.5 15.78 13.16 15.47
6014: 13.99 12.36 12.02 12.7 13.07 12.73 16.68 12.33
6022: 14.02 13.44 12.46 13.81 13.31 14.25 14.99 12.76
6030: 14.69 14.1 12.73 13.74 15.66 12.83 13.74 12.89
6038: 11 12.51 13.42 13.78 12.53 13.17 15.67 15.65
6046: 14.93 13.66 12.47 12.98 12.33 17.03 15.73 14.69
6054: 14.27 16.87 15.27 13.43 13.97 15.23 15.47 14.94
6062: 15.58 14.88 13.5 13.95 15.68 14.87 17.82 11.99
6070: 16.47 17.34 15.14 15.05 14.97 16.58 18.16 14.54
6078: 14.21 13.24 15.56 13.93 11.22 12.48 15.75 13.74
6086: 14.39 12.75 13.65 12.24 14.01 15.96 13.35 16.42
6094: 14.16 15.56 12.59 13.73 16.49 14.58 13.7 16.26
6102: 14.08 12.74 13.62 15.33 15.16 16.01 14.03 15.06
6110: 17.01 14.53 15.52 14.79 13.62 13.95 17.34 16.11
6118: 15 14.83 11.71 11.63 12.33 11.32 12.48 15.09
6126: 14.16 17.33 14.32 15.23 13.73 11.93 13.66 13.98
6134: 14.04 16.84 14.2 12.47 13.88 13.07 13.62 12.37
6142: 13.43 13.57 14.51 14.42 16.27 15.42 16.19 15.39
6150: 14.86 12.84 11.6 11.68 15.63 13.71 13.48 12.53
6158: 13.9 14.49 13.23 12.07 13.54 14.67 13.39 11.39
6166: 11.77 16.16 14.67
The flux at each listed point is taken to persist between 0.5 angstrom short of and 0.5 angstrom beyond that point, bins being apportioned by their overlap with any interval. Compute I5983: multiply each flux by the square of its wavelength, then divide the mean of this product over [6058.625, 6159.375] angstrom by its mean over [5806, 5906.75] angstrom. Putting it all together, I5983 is 1.16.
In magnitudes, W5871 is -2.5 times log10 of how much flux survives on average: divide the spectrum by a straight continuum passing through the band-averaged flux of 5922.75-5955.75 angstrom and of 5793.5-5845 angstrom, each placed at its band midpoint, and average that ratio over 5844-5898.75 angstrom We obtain 0.088 mag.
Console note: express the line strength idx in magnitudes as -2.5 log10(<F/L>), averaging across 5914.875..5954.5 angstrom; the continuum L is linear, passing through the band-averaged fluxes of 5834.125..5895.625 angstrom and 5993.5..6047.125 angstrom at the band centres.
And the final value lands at 0.01 mag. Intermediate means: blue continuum 13.3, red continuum 13.7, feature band 13.4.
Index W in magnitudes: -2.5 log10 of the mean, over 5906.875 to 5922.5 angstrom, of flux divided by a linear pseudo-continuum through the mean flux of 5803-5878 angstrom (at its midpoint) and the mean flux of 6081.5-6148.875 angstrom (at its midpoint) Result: 0.09 mag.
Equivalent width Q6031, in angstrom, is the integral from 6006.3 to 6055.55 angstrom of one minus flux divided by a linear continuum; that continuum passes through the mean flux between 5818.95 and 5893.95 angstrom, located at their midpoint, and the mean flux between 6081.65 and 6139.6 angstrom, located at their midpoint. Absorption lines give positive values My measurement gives 0.9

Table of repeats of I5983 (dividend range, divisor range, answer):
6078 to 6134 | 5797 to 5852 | 1.10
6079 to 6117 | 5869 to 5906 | 1.22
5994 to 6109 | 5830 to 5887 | 1.10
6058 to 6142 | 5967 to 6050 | 1.09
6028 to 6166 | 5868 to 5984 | 1.13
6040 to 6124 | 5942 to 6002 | 1.09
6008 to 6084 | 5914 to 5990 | 1.09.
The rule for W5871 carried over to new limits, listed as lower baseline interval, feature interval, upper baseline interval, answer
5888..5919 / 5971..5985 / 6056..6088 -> -0.05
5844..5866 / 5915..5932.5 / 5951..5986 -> 0.05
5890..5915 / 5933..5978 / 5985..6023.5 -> -0.06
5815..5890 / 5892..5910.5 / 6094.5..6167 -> 0.15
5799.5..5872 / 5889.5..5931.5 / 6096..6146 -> 0.14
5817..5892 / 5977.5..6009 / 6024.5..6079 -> 0.03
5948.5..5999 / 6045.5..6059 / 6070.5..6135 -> -0.02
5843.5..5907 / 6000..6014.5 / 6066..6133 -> -0.03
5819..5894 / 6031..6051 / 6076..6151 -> 0.04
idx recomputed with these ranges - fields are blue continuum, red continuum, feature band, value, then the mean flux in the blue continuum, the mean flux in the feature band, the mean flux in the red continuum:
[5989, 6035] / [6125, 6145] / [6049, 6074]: -0.08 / 13.8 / 15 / 14.1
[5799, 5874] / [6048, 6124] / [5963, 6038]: 0.05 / 14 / 13.8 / 14.6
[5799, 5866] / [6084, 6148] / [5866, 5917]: 0.10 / 14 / 12.8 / 14.3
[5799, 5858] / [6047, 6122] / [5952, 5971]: 0.07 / 14.1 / 13.4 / 14.6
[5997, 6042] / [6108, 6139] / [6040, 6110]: -0.05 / 13.7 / 14.6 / 14.2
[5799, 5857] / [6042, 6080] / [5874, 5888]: 0.01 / 14.1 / 14.2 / 14.9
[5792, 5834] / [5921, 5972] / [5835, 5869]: 0.06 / 14.4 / 13.4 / 13.7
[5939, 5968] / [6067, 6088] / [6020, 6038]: 0.06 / 13.8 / 13.6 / 14.7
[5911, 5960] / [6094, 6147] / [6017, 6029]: 0.01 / 13.4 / 13.7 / 14.3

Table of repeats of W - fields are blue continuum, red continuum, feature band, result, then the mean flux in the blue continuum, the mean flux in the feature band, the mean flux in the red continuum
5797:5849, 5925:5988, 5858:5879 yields 0.01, 14.3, 13.9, 13.7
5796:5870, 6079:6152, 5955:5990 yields 0.04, 14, 13.6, 14.2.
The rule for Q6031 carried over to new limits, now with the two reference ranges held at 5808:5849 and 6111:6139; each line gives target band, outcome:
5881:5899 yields 3.4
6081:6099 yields 0.1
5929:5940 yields 0.8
